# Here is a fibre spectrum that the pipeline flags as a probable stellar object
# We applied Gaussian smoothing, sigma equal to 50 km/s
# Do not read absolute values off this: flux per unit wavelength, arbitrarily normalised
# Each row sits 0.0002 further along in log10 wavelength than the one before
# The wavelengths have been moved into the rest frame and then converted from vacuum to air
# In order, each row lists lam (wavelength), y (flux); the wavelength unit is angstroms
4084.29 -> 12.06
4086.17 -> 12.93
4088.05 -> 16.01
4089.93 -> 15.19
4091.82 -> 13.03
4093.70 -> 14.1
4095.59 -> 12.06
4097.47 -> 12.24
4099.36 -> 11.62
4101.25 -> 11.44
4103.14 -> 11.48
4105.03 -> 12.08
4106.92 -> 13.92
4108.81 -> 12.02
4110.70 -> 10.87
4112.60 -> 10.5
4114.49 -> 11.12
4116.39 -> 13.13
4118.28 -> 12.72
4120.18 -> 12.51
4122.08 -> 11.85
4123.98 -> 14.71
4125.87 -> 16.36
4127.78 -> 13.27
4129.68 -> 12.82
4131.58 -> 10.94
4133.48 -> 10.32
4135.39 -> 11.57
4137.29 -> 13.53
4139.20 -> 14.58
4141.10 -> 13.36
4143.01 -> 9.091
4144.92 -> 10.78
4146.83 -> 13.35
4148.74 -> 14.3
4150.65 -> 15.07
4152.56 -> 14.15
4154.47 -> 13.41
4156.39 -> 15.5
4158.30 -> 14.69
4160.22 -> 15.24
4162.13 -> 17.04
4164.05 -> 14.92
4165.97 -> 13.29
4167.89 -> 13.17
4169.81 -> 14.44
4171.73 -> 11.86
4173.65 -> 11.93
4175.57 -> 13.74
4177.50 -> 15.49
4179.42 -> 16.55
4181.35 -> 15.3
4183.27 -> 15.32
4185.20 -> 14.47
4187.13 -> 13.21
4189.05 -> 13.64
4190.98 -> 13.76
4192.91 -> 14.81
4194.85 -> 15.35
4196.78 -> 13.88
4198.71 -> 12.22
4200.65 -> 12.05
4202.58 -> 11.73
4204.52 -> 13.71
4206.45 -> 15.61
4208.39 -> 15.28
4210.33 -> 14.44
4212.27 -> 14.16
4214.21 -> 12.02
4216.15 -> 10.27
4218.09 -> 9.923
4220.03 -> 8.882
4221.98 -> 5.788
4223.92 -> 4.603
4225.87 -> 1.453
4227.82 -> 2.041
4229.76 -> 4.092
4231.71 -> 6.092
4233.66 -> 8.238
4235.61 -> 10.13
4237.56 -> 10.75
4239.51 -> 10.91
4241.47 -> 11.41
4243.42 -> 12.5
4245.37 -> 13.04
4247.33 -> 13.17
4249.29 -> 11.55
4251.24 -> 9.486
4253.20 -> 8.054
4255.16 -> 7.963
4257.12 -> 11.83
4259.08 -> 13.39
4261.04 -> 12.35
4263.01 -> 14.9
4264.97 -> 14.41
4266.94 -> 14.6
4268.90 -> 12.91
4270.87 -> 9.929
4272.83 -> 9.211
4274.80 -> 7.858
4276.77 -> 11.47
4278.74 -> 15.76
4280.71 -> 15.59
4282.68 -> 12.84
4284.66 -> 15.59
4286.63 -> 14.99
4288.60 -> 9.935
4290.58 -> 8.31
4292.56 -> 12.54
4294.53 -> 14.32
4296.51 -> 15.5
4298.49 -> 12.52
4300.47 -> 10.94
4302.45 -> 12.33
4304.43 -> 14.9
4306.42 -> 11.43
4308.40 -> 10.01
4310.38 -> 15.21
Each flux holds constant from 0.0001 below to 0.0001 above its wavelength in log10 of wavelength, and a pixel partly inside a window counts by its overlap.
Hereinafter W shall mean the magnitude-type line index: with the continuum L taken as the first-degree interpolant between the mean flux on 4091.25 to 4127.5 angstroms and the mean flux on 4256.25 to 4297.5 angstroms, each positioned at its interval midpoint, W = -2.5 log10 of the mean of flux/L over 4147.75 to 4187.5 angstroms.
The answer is -0.148 mag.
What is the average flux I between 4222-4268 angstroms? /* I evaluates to 9.8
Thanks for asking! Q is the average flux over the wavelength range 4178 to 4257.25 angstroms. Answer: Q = 11.2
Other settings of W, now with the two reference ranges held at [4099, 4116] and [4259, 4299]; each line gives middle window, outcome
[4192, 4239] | 0.199 mag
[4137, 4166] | -0.161 mag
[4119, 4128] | -0.164 mag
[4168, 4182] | -0.162 mag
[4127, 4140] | -0.046 mag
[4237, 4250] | 0.056 mag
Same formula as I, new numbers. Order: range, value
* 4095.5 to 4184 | 13.2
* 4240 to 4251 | 12.1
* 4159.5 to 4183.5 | 14.5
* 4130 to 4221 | 13.5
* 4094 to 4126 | 12.3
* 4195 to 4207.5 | 13.4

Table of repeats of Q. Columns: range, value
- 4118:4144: 12.7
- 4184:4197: 14.2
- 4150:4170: 14.6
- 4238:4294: 12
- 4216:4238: 6.63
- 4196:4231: 10.1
